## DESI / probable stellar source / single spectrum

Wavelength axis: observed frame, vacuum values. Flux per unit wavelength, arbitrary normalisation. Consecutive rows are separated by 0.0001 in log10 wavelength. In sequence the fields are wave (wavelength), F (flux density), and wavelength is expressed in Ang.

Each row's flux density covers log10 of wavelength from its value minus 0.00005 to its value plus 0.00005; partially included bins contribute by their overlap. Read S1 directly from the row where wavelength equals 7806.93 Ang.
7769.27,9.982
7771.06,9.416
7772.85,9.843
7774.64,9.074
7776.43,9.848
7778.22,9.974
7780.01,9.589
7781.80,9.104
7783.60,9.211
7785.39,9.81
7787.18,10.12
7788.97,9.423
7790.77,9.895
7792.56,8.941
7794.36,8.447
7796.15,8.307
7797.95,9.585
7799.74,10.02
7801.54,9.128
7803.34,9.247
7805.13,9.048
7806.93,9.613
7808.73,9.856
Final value 9.613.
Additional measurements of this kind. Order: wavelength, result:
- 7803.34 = 9.247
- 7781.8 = 9.104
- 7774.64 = 9.074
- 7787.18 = 10.12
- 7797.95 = 9.585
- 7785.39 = 9.81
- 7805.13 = 9.048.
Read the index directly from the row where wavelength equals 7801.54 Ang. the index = 9.128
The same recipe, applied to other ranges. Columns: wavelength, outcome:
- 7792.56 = 8.941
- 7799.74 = 10.02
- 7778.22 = 9.974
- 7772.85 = 9.843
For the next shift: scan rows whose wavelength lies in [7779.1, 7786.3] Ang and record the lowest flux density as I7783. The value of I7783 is 9.104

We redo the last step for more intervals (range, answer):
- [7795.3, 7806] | 8.307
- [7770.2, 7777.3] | 9.074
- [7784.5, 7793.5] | 8.941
